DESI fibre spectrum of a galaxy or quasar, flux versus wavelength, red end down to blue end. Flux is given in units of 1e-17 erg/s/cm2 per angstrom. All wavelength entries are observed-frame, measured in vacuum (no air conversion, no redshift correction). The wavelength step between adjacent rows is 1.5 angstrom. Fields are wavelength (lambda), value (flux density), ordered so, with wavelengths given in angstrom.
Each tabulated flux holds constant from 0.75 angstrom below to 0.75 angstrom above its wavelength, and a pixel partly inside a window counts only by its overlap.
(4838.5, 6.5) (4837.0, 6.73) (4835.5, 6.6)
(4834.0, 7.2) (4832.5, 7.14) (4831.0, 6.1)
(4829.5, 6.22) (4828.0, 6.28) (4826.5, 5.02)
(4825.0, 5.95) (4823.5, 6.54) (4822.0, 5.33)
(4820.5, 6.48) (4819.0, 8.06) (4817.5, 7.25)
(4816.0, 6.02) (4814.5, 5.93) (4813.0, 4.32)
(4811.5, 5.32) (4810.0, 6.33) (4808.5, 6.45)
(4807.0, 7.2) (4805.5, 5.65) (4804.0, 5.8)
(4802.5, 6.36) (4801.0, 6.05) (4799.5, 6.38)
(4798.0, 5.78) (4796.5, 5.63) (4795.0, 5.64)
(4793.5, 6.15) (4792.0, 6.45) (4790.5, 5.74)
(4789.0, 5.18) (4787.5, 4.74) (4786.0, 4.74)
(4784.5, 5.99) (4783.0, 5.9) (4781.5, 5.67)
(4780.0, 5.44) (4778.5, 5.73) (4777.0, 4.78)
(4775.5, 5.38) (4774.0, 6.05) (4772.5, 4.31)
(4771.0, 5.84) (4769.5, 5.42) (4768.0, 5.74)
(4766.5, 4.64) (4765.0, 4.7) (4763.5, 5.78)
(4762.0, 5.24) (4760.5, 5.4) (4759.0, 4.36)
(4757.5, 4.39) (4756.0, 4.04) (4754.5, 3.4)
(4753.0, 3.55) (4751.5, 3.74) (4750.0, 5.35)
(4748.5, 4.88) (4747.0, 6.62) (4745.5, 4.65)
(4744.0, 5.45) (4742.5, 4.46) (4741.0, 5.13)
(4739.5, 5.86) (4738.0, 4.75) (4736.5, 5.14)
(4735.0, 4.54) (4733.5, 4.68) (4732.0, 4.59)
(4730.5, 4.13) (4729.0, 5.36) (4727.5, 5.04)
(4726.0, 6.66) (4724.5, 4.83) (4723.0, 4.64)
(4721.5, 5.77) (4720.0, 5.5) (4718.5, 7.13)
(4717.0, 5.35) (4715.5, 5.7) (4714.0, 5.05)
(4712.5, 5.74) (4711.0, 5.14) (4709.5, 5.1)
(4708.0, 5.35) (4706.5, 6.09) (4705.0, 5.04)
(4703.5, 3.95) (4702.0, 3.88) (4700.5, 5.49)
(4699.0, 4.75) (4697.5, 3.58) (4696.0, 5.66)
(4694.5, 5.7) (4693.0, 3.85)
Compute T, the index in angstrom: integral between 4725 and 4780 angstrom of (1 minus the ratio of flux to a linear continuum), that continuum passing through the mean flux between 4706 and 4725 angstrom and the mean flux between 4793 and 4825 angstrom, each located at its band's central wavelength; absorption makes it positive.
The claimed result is 7.1 angstrom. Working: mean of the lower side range 5.49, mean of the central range 5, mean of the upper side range 6.12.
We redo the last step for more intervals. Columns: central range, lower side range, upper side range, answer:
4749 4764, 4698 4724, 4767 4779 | 2.4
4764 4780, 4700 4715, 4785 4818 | 1.0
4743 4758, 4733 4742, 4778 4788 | 1.5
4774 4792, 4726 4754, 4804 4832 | 0.4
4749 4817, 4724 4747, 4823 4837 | 4.0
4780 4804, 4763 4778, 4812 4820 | 0.0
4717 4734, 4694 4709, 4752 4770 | -1.7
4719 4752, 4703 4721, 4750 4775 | 0.3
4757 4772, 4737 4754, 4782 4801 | 0.3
